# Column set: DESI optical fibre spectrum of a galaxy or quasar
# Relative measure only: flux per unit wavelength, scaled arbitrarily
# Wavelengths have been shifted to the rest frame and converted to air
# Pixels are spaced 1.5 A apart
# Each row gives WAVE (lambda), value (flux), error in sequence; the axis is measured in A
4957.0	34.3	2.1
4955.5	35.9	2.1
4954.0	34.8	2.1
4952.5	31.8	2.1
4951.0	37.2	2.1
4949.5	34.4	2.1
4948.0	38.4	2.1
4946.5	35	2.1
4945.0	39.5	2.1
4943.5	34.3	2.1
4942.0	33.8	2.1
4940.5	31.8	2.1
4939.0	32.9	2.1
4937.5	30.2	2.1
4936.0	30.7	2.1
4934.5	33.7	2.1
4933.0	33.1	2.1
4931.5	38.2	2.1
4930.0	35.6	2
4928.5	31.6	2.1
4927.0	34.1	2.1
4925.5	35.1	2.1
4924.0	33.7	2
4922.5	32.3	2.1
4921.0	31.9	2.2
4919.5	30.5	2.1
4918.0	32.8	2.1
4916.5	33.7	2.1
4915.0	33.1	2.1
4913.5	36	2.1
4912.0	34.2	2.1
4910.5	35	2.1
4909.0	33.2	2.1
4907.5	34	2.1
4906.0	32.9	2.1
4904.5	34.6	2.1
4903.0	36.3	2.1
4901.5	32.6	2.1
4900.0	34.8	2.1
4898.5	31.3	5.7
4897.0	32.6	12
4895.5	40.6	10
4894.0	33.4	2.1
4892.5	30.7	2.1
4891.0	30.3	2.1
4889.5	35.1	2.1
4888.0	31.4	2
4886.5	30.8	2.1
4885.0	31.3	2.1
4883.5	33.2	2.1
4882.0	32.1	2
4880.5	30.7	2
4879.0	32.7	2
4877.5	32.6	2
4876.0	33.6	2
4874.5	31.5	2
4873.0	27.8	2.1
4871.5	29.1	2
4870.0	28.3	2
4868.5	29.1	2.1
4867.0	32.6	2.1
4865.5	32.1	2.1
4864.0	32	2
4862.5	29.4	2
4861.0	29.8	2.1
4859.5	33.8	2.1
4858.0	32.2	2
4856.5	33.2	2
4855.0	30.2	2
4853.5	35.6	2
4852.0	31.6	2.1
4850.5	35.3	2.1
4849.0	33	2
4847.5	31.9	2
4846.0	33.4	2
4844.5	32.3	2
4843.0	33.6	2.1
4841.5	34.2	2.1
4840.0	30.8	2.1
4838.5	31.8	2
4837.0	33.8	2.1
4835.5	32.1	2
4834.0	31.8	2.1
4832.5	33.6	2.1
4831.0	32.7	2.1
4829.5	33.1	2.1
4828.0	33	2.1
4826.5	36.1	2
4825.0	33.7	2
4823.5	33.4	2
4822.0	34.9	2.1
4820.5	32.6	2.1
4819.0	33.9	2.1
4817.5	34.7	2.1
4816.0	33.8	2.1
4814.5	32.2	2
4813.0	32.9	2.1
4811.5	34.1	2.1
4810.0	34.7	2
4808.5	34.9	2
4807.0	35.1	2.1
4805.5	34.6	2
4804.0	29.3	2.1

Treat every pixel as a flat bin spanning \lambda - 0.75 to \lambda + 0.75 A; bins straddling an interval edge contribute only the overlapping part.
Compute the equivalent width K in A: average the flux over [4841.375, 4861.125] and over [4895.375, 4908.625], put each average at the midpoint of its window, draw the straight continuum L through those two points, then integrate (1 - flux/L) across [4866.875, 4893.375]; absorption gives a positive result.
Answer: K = 1.8 A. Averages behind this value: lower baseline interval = 32.9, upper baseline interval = 34.1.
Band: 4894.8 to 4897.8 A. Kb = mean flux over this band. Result 36.4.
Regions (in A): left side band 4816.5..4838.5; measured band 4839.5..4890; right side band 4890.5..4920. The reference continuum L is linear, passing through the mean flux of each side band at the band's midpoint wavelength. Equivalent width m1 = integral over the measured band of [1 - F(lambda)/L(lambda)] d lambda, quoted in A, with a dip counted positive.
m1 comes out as 2.5 A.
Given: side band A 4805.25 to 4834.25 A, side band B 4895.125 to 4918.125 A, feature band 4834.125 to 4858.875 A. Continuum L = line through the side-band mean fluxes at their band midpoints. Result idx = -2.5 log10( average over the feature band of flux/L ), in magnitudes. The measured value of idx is 0.04 mag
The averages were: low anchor 33.8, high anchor 34.2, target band 32.8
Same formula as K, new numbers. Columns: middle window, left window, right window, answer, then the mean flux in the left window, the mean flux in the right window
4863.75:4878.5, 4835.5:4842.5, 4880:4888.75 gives 0.5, 32.6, 31.6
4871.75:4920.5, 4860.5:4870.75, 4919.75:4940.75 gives -1.8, 30.5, 33.2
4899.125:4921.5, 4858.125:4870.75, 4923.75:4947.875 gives -0.5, 31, 34.1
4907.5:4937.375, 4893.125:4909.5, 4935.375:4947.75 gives 0.4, 34.2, 33.8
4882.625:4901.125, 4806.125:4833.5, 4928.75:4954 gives 0.7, 33.8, 34.4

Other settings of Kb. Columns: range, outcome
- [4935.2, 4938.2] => 30.5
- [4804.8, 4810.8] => 34.8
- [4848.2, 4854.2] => 33.8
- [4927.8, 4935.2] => 34.5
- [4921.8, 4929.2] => 33.4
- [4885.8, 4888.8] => 31.2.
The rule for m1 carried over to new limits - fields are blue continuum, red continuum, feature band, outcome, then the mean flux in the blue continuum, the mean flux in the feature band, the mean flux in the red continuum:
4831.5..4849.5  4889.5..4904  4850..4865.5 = 0.35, 32.7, 32.3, 33.7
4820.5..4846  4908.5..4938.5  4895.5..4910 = -0.26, 33.2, 34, 33.4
